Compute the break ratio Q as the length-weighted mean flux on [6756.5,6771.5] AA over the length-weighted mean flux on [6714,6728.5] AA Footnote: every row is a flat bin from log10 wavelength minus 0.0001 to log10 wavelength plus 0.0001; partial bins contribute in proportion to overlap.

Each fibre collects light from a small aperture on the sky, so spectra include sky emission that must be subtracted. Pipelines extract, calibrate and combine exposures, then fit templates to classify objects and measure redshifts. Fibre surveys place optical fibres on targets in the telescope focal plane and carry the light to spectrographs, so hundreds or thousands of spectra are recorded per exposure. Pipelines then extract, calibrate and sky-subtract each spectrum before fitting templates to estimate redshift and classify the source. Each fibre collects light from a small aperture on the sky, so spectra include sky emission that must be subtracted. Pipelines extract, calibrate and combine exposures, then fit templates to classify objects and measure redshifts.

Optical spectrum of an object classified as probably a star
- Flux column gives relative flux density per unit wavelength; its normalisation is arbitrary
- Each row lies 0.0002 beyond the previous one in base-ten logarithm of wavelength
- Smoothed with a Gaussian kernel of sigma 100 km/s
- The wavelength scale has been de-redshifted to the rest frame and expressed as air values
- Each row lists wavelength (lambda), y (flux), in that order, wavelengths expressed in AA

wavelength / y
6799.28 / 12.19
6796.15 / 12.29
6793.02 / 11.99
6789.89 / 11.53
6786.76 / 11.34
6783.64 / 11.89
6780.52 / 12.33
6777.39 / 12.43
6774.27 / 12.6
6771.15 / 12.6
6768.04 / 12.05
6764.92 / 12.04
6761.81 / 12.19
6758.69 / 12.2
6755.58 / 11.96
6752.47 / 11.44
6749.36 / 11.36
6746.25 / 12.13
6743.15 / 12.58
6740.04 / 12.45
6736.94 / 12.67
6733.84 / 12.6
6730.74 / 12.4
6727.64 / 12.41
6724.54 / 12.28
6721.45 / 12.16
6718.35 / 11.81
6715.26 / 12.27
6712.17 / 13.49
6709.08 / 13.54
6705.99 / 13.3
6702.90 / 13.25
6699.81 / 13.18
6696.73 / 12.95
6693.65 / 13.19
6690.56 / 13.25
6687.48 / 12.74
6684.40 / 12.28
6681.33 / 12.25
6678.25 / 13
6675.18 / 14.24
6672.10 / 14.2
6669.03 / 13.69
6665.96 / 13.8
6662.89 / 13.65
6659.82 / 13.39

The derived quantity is 1.00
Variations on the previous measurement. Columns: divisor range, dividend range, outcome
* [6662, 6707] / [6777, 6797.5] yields 0.90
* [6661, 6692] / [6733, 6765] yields 0.91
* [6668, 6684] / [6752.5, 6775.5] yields 0.91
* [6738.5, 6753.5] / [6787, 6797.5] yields 0.99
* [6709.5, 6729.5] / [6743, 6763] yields 0.96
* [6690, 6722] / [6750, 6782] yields 0.94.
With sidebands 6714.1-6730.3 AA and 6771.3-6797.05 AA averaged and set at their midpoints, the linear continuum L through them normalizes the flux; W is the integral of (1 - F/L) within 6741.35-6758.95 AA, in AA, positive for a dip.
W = 0.3 AA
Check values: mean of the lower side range 12.2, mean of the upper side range 12.1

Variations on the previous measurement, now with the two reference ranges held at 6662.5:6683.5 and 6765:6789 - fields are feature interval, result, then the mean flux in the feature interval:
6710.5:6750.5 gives 1.2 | 12.4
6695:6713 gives -0.2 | 13.3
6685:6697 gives 0.3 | 13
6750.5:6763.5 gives 0.5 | 11.9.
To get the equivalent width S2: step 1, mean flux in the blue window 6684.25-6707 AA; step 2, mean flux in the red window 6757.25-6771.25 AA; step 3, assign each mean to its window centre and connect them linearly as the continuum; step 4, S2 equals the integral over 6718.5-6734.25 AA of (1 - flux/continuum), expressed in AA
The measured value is 0.4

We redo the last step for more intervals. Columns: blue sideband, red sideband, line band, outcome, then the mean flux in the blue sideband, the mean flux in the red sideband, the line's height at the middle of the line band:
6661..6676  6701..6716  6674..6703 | 1.2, 13.9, 13.2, 13.5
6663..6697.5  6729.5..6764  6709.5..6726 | 0.2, 13.3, 12.2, 12.6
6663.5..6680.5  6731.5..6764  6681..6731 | 0.9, 13.7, 12.2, 13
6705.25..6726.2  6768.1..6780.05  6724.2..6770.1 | 1.4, 12.7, 12.5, 12.6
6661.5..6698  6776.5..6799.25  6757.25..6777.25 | -0.1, 13.3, 12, 12.2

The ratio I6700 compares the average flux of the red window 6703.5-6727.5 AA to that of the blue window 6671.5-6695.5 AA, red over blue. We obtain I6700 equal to 0.97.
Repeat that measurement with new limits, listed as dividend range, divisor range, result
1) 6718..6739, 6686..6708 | 0.94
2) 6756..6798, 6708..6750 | 0.97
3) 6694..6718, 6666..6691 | 0.99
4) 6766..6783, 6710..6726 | 0.99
